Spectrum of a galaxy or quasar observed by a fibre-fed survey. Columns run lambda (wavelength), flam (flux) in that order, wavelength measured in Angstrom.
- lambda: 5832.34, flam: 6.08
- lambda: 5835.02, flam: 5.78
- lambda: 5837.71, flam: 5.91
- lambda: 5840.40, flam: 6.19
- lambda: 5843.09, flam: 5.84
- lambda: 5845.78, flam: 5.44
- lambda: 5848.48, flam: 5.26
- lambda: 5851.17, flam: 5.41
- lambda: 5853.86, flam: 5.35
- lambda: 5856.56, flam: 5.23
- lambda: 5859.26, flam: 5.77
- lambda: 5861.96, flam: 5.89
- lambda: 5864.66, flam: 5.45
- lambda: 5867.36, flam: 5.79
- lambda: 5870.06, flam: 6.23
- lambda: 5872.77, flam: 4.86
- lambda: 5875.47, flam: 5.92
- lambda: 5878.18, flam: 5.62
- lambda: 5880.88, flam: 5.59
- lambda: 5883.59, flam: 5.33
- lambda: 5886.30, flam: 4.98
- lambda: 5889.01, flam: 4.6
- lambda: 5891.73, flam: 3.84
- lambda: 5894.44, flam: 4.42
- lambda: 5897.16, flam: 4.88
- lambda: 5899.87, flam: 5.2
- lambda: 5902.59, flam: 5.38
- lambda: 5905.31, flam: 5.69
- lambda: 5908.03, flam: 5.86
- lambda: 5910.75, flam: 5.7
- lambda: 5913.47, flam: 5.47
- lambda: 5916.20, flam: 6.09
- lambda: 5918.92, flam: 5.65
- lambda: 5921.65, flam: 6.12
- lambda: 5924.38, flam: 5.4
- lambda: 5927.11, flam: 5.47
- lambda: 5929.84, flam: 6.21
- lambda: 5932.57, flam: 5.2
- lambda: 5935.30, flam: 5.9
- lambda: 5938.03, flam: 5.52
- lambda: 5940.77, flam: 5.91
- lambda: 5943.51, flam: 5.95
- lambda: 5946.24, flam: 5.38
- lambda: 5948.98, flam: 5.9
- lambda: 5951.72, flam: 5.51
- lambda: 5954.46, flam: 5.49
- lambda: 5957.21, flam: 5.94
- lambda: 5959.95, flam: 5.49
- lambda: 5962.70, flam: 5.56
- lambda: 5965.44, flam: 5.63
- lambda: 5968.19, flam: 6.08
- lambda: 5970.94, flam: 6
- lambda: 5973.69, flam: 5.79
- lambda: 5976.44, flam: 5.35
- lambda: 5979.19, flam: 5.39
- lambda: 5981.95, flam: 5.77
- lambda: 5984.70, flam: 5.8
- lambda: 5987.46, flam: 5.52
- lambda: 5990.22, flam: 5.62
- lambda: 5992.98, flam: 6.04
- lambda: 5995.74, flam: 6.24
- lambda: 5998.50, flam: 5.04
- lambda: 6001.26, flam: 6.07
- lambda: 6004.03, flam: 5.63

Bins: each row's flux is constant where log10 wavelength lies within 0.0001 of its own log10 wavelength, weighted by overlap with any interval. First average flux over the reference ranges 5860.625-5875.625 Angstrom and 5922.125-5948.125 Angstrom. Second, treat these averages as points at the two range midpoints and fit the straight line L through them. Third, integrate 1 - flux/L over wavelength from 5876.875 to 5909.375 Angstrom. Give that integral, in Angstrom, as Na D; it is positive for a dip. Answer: 3.2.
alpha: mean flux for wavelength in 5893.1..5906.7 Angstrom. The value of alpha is 5.12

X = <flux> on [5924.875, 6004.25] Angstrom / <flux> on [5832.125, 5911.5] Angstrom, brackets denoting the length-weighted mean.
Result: 1.0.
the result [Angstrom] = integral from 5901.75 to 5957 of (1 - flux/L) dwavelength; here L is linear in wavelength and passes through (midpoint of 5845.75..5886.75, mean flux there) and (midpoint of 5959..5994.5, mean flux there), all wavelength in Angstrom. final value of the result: -0.7 Angstrom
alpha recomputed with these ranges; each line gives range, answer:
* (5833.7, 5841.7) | 5.96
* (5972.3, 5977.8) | 5.57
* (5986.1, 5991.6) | 5.57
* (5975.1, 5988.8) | 5.57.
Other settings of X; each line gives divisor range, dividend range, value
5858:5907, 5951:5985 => 1.07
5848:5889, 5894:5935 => 1.01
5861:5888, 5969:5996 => 1.03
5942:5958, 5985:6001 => 1.01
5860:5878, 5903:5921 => 1.01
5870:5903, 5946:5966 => 1.10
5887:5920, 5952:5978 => 1.09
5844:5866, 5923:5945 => 1.04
